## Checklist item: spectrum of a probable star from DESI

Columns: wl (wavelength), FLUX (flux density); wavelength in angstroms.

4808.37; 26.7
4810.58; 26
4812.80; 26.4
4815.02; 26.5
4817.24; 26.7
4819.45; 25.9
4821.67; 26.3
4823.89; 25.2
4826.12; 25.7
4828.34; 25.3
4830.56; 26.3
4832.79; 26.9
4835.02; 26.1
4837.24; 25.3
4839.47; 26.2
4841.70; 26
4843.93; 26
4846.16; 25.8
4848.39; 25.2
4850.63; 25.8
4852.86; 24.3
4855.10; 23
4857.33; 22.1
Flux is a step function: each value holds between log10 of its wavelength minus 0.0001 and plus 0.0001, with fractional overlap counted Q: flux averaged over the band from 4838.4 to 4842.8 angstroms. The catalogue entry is 26.1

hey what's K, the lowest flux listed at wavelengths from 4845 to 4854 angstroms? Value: 24.3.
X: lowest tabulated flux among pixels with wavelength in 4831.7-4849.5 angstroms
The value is 25.2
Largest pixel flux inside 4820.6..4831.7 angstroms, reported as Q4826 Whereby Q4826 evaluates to 26.3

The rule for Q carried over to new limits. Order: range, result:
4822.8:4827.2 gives 25.4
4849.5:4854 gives 25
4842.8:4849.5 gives 25.7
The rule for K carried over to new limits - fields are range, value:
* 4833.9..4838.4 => 25.3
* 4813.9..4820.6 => 25.9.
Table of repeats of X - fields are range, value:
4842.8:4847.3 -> 25.8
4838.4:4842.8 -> 26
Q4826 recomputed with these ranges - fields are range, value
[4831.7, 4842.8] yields 26.9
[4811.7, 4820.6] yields 26.7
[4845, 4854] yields 25.8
